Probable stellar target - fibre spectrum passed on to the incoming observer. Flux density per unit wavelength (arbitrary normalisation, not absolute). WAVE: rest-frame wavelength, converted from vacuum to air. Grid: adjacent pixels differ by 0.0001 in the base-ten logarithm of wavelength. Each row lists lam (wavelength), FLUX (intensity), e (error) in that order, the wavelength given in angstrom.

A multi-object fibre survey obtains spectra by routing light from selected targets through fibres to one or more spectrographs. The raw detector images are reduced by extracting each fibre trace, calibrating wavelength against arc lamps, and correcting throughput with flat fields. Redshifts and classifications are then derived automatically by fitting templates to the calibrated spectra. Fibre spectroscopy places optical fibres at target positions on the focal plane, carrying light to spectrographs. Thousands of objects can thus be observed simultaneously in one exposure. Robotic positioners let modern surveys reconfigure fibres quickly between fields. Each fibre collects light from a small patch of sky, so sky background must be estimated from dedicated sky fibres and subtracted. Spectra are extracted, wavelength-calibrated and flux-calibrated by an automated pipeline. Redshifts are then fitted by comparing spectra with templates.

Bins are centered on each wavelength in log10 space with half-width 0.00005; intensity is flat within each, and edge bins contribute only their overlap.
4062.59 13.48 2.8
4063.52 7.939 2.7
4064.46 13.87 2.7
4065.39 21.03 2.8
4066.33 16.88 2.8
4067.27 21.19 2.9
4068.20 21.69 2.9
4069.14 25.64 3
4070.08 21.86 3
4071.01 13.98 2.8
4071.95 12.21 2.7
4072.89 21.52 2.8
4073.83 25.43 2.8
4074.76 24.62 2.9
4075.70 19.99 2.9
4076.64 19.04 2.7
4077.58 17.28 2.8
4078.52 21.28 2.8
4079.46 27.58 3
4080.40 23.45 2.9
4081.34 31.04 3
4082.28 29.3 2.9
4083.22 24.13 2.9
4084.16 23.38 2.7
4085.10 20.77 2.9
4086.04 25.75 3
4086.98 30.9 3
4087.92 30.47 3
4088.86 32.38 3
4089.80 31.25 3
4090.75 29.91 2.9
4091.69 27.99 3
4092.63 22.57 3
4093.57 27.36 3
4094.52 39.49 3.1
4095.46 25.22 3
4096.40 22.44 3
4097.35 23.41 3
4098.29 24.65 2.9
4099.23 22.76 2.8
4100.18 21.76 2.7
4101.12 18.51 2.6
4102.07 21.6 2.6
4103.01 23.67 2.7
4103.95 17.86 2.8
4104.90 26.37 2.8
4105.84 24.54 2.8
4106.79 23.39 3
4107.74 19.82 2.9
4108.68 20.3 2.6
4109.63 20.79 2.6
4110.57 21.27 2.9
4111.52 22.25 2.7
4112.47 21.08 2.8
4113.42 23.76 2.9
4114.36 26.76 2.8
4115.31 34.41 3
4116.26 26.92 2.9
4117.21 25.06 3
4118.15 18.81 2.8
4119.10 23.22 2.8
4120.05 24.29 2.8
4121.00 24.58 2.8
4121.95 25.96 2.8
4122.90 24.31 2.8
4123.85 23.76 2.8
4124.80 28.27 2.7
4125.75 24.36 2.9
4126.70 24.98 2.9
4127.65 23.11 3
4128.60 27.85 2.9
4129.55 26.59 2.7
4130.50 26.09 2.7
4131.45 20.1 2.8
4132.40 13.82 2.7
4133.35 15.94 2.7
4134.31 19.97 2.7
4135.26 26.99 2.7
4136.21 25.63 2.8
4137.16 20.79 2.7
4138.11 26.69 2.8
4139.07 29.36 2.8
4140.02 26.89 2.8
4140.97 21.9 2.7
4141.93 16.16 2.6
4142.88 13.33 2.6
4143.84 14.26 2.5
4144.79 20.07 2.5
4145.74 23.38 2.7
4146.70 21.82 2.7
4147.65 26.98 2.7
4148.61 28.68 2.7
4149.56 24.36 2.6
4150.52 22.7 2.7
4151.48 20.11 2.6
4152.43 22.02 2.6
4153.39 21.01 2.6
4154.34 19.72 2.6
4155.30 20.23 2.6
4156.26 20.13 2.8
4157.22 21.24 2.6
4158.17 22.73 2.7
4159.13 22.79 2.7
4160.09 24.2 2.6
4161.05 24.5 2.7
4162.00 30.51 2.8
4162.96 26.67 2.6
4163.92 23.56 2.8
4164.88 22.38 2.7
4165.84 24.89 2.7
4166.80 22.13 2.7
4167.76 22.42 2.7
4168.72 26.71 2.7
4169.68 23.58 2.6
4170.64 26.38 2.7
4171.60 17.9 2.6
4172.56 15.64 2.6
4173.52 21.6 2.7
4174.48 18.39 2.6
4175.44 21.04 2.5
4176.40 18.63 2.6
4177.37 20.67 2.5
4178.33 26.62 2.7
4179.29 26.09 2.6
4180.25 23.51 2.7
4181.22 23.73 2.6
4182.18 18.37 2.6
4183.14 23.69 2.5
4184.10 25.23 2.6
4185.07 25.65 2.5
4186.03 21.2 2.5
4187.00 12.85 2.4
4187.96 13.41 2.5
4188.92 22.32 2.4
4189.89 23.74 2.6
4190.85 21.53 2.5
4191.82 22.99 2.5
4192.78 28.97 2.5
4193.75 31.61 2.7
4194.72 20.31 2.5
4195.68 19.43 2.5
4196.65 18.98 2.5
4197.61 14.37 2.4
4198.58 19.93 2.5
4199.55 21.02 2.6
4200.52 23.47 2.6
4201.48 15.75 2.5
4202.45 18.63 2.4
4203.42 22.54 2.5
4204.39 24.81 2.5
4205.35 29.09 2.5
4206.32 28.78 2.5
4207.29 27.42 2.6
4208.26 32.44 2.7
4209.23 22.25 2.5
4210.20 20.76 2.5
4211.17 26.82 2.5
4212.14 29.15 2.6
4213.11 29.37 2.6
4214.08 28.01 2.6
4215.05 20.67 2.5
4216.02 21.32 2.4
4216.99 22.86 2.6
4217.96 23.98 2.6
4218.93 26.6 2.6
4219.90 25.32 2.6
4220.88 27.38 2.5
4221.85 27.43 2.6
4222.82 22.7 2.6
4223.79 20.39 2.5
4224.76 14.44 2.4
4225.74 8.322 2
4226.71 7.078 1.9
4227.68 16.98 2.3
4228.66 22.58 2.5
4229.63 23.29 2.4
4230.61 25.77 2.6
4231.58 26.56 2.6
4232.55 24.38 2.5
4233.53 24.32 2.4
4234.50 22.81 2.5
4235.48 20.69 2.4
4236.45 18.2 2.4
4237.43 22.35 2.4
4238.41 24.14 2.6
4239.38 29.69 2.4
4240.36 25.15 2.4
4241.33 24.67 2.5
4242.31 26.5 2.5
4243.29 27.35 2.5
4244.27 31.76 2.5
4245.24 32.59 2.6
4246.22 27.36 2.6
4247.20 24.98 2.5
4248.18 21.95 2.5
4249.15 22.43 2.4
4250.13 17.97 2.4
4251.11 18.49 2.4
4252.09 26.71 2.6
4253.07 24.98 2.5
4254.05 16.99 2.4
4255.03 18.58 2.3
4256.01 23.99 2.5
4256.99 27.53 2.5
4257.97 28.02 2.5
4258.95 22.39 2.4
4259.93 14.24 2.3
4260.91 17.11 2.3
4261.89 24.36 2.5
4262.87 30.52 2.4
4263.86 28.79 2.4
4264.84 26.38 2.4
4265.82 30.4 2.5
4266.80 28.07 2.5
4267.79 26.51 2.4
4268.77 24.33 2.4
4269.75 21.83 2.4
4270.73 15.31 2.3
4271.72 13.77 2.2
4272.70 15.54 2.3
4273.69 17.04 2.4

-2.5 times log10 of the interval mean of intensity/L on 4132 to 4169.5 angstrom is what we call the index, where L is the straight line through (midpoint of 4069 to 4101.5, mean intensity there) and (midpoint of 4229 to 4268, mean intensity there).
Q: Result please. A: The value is 0.09 mag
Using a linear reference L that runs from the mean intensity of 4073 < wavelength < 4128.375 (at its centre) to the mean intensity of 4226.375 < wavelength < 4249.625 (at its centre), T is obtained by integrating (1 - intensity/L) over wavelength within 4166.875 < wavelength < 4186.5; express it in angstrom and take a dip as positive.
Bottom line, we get 1.6 angstrom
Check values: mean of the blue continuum 24.6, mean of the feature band 22.4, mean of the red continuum 24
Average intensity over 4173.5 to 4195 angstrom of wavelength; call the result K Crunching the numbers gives 22.3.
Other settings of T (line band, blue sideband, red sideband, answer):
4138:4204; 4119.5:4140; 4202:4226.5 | 5.2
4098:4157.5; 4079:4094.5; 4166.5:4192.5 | 5.3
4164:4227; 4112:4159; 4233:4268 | 3.5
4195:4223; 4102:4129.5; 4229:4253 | 0.7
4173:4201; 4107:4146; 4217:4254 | 1.7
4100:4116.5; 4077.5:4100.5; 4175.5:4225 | 1.8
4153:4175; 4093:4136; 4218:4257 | 0.8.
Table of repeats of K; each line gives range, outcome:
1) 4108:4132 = 24.3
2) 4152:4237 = 22.5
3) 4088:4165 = 23.7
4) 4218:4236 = 21.6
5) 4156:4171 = 24.1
